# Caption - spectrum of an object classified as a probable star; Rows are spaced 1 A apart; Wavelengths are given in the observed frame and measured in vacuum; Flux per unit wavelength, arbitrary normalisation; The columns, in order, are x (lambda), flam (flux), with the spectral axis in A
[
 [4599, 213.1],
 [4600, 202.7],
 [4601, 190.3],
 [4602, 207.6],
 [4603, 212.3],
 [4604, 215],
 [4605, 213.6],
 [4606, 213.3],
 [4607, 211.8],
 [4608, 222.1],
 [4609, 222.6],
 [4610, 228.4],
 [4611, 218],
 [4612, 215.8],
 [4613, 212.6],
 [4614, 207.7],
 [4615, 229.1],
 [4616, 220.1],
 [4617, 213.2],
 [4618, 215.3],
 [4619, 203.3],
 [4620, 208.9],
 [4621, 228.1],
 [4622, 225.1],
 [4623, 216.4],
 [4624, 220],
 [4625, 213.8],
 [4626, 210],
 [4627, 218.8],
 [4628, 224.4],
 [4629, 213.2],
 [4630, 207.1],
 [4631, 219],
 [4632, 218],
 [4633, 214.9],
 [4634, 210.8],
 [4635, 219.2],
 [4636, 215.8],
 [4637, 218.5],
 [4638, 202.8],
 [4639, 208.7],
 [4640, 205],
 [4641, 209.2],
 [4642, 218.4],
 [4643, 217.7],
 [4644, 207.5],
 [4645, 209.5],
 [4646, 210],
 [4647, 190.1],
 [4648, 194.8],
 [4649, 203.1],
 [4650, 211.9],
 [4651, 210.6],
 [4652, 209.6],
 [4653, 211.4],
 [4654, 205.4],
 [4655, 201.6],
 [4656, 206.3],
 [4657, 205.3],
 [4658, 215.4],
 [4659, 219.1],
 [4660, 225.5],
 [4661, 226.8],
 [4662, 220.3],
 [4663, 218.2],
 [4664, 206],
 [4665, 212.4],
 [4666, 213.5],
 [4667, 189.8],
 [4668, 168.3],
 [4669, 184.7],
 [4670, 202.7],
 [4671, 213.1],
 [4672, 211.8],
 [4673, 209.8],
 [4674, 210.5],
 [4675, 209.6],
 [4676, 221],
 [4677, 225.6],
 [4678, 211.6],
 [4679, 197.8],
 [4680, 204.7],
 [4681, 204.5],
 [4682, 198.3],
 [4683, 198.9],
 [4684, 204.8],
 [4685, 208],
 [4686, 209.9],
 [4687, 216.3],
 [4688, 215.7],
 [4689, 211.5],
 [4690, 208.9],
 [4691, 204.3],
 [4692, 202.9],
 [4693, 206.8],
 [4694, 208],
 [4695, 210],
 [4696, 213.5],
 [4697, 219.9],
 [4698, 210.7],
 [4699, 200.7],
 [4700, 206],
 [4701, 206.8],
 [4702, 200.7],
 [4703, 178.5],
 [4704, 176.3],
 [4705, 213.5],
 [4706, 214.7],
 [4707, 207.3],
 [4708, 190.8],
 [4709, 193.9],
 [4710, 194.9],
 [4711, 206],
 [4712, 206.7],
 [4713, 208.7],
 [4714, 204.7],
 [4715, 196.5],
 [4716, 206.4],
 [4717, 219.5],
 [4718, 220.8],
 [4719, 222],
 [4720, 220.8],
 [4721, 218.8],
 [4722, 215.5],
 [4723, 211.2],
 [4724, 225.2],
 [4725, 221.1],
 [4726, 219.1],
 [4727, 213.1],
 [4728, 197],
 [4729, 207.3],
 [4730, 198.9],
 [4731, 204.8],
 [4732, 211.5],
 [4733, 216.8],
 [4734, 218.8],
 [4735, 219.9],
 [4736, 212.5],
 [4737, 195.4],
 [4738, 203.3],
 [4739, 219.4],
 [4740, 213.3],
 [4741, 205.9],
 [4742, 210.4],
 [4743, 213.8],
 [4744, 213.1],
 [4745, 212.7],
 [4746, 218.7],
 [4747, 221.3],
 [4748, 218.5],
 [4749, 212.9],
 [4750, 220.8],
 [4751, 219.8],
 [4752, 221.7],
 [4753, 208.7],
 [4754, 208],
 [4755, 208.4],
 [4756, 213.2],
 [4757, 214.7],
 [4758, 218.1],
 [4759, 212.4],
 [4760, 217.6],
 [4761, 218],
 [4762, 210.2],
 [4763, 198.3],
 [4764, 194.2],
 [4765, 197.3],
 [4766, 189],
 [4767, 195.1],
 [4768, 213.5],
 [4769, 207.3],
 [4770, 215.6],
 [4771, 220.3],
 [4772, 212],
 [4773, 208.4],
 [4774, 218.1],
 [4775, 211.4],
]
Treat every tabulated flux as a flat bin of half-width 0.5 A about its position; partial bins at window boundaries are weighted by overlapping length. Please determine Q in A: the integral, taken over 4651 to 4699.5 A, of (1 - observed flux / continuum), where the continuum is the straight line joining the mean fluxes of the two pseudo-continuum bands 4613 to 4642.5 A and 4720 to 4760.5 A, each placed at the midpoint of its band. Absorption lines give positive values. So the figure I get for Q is 1.3 A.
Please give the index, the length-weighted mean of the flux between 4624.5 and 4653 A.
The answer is 211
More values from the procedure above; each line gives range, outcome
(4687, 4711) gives 204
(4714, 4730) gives 214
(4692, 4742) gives 208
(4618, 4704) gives 209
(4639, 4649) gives 207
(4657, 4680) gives 210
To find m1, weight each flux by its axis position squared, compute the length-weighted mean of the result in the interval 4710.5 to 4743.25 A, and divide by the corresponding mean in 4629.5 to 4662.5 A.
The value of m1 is 1.0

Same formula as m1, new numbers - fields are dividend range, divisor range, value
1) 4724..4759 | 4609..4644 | 1.04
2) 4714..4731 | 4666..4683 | 1.06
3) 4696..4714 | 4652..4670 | 0.99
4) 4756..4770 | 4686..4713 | 1.04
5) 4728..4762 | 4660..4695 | 1.05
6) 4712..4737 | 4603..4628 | 1.03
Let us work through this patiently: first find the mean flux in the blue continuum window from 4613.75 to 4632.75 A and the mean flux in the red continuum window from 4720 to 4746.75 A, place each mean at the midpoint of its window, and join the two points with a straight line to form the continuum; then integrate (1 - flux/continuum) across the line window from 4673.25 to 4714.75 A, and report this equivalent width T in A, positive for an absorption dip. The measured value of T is 1.6 A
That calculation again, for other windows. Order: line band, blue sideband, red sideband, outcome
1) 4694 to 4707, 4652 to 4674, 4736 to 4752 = 0.4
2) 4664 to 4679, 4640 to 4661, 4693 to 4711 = 0.1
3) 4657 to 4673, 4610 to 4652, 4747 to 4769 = 0.3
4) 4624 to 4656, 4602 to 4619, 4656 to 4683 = 0.2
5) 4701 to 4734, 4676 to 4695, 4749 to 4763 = 0.5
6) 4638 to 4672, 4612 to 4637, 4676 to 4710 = 0.6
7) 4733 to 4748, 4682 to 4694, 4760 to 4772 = -0.5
